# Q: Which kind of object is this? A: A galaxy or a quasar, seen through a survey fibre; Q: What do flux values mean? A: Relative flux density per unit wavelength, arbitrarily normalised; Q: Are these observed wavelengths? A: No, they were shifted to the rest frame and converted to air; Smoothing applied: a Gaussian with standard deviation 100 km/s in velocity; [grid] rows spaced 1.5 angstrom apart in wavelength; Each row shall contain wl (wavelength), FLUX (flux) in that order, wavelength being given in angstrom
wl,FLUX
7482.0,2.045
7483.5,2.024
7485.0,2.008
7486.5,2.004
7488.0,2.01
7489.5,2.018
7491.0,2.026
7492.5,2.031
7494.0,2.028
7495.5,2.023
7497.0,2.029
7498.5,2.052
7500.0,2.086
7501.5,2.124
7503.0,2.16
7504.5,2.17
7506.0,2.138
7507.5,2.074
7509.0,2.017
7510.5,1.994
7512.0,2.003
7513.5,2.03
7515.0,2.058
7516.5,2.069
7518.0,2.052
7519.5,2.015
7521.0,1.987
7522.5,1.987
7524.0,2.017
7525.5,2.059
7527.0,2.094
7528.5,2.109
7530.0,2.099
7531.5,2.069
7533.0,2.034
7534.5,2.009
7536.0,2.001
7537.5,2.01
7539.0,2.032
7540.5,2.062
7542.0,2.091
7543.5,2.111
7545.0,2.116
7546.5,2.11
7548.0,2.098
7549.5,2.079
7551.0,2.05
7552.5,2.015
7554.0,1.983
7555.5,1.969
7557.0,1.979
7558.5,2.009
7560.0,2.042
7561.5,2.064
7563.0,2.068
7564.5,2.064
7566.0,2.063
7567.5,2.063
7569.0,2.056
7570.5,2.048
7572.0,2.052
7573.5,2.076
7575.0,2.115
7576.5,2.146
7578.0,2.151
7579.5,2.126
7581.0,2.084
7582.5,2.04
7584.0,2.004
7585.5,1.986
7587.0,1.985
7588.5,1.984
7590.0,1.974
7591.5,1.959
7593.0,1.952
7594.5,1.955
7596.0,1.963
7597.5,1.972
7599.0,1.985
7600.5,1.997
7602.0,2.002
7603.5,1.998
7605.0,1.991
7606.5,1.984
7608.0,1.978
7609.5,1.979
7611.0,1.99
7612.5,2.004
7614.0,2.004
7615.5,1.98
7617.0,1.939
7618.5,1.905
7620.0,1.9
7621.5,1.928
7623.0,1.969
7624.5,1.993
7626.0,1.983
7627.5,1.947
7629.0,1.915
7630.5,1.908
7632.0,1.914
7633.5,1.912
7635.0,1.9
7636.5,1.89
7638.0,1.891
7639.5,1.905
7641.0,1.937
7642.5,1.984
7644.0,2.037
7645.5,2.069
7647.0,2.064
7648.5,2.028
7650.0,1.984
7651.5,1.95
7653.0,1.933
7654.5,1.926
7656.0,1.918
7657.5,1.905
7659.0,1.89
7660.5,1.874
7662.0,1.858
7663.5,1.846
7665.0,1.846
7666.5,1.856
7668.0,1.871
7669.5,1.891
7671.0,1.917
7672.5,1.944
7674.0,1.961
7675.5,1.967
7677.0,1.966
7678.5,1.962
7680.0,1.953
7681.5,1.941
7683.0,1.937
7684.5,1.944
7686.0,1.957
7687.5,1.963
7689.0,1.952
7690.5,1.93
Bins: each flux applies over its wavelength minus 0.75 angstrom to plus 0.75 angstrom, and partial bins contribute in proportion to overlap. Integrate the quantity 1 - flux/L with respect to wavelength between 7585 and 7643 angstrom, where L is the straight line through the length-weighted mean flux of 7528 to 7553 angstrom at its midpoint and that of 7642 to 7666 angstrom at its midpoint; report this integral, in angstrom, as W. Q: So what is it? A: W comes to 0.8 angstrom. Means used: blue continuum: 2.06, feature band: 1.96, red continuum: 1.94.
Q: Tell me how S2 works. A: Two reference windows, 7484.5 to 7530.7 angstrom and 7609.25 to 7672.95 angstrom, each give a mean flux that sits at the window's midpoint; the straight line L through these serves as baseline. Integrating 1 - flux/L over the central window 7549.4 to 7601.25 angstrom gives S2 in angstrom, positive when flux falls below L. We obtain -1.0 angstrom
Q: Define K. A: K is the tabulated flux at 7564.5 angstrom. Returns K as 2.064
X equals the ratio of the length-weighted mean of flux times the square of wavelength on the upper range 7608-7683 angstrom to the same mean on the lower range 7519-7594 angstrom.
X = 0.97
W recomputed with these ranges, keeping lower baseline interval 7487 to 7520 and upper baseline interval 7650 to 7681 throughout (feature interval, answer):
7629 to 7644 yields 0.1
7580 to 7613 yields -0.3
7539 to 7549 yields -0.4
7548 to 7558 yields 0.0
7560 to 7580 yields -0.9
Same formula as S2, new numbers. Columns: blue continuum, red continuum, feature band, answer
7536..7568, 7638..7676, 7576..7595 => -0.1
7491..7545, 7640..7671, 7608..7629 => 0.0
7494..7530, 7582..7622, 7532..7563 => -0.3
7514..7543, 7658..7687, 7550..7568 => -0.1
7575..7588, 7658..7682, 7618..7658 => 0.3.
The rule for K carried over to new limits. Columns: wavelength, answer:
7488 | 2.01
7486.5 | 2.004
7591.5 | 1.959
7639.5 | 1.905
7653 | 1.933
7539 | 2.032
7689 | 1.952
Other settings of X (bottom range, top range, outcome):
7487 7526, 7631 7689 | 0.98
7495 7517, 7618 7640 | 0.96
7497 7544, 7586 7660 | 0.98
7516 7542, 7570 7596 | 1.01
